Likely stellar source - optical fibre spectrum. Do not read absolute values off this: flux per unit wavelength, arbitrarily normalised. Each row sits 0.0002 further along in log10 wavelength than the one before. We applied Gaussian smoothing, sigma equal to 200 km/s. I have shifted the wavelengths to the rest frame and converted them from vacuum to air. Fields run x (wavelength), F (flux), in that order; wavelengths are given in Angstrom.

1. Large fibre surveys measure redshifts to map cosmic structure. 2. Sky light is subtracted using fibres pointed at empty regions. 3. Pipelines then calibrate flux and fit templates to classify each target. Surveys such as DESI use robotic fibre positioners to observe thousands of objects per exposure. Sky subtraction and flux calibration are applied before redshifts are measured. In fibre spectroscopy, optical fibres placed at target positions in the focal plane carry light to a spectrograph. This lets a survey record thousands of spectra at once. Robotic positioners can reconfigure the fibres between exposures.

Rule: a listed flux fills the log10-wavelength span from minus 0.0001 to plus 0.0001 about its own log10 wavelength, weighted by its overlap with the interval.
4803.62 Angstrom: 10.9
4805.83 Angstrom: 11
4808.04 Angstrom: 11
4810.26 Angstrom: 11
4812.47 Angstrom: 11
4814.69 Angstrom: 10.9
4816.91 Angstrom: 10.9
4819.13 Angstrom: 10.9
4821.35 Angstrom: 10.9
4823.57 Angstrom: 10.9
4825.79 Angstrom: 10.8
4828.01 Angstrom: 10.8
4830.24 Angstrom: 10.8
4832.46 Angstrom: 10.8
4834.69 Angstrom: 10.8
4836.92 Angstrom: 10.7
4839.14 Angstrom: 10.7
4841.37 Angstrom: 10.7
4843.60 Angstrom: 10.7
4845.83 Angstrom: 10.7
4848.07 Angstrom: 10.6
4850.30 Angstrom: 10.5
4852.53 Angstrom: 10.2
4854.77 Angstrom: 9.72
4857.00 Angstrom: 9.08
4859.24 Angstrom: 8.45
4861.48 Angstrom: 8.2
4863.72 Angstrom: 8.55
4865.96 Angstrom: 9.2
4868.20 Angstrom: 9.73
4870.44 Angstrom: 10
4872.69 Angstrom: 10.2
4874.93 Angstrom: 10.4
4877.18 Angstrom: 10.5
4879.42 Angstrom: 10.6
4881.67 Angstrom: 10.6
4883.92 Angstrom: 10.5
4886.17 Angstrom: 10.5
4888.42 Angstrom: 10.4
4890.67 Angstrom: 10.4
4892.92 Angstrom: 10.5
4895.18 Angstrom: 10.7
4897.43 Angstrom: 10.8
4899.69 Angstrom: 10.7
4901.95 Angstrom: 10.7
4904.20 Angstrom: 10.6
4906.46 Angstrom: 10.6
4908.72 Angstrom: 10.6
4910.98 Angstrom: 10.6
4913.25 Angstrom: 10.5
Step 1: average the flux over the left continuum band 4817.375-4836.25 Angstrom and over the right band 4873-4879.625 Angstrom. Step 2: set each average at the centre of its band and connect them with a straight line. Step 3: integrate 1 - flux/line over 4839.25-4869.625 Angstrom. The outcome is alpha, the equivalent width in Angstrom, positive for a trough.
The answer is 2.5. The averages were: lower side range 10.8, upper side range 10.5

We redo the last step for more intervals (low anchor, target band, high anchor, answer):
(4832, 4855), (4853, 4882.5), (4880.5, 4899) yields 2.6 Angstrom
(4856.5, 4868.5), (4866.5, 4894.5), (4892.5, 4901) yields -1.6 Angstrom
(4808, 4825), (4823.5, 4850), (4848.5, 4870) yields -1.4 Angstrom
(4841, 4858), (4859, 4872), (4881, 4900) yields 1.6 Angstrom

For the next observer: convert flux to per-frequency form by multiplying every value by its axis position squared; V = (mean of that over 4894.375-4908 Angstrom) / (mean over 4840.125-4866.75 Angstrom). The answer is 1.1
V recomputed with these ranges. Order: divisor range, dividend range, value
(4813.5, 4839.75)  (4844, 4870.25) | 0.90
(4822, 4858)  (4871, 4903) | 1.02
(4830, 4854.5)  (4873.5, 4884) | 1.01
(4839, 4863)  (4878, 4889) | 1.08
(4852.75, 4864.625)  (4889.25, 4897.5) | 1.20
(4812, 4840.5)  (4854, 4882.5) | 0.90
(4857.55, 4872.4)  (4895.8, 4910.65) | 1.19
